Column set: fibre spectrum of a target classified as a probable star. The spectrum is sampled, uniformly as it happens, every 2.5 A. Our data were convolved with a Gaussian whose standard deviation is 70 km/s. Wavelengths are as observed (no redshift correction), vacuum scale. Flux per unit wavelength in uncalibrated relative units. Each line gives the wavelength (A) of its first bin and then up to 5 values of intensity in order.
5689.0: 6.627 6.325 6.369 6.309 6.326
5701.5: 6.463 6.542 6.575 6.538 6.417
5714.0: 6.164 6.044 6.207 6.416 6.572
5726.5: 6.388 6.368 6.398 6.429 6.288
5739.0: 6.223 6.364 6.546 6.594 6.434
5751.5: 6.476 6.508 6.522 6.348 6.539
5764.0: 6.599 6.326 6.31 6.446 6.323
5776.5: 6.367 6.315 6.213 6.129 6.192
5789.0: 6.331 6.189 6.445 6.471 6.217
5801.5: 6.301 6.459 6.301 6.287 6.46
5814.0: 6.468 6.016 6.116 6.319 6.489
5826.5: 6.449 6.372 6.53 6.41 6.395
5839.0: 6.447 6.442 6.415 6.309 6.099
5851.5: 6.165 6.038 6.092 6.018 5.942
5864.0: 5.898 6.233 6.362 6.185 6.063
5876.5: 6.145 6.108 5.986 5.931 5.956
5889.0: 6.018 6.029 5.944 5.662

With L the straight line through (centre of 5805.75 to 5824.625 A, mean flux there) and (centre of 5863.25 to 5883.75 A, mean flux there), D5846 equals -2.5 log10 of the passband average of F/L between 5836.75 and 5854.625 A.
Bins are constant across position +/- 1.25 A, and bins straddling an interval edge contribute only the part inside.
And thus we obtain -0.01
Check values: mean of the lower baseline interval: 6.3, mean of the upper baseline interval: 6.12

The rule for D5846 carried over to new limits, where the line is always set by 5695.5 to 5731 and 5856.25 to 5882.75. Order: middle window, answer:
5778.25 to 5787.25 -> 0.008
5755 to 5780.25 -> -0.022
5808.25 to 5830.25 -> -0.025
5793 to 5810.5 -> -0.023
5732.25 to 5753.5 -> -0.016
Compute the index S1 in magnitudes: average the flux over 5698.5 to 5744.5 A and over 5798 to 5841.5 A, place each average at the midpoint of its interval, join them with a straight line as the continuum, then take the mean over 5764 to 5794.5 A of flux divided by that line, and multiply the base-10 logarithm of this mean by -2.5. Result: 0.01 mag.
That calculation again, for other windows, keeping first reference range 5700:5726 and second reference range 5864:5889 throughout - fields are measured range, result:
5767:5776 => -0.01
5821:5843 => -0.04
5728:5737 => 0.00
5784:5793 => 0.00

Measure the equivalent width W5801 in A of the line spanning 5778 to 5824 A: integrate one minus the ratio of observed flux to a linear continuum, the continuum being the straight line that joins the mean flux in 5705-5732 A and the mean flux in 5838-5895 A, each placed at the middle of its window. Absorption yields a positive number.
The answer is -0.5 A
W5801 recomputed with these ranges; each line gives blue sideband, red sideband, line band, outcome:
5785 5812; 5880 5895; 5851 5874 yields -0.1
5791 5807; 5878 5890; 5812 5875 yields -0.9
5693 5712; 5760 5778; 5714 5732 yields 0.3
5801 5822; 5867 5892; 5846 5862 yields 0.2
